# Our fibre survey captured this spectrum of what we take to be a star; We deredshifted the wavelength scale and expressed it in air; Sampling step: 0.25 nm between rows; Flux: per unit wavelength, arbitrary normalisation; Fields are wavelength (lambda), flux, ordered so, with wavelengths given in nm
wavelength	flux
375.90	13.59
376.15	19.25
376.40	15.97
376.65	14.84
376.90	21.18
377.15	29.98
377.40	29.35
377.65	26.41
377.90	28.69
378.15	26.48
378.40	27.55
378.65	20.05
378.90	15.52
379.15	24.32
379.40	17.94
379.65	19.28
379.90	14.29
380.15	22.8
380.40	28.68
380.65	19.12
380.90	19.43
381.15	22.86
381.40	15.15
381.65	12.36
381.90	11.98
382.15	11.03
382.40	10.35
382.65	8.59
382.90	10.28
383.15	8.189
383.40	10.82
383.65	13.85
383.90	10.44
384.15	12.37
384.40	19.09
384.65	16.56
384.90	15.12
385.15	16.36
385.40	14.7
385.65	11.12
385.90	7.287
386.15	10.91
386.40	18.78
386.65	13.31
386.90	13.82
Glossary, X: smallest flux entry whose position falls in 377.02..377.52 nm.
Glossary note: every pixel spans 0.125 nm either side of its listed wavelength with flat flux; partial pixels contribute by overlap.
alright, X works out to 29.35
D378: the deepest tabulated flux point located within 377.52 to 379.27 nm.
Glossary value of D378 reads 15.52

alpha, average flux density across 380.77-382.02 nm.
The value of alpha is 16.4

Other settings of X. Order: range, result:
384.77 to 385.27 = 15.12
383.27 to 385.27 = 10.44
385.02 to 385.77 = 11.12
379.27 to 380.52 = 14.29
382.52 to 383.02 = 8.59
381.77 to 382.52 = 10.35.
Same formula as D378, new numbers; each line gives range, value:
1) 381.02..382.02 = 11.98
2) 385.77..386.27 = 7.287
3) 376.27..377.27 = 14.84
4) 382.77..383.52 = 8.189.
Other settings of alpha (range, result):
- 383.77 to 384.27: 11.4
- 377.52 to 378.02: 27.6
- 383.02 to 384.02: 10.8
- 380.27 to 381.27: 22.5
